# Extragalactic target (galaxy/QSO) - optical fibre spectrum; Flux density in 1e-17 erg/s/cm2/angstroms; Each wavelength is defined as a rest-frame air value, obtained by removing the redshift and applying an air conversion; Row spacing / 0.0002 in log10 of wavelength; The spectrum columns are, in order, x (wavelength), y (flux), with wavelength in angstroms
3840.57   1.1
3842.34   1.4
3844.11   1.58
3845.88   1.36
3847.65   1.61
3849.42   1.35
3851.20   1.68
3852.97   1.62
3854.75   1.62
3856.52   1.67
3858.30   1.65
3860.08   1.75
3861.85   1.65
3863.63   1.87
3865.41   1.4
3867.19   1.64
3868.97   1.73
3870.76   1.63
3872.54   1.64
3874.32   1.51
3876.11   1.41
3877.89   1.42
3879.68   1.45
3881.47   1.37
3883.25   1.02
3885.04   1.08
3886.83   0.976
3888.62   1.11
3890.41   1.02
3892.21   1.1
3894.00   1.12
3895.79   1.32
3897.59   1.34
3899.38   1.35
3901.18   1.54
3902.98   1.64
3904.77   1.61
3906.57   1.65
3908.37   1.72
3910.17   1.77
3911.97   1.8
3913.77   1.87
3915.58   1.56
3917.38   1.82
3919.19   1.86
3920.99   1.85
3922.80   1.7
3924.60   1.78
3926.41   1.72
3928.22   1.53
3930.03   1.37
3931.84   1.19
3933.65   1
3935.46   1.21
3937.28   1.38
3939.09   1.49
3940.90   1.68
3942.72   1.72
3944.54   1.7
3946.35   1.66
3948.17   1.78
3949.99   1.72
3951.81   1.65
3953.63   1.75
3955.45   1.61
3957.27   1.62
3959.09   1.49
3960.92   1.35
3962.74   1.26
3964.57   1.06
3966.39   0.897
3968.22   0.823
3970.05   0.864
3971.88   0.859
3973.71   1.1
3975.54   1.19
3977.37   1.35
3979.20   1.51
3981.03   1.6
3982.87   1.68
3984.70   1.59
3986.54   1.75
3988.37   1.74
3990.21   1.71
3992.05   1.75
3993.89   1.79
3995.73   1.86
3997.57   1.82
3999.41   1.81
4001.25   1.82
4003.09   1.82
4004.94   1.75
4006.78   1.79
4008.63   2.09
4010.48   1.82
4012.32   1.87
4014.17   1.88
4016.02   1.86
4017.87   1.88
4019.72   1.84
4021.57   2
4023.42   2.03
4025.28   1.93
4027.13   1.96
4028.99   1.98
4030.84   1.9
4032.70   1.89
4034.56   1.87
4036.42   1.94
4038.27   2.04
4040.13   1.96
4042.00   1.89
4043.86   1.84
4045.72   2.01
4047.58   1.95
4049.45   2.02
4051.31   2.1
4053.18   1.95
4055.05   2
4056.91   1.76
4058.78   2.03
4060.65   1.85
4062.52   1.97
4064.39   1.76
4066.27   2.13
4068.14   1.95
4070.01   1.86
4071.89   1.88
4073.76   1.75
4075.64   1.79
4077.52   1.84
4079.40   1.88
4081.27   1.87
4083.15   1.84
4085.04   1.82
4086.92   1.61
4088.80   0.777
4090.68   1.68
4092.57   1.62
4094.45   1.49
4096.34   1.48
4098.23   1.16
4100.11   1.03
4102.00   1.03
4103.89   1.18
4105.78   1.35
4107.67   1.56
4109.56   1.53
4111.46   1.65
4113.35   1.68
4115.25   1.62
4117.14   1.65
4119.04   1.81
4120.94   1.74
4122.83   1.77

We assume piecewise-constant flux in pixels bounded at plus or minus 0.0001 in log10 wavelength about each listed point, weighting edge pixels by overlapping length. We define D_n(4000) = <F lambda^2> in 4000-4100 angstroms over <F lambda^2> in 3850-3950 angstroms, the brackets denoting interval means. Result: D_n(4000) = 1.3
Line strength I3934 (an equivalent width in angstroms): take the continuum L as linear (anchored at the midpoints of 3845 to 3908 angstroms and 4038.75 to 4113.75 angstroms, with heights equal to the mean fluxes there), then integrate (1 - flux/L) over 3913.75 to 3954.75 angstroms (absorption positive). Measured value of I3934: -1.9 angstroms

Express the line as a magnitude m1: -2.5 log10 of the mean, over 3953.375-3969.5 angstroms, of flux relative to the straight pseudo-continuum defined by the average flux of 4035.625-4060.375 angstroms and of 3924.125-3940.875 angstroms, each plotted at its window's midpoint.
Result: 0.20 mag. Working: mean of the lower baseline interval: 1.41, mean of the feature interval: 1.29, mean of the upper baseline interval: 1.96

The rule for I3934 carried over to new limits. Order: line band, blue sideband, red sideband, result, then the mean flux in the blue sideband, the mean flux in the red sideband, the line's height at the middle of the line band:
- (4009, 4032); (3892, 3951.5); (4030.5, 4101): -2.6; 1.57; 1.79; 1.72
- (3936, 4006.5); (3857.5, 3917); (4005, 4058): 8.6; 1.48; 1.93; 1.74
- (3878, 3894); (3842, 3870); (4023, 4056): 4.9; 1.6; 1.96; 1.66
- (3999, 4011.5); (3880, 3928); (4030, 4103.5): -1.4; 1.49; 1.77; 1.66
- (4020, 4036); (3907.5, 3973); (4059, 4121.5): -3.7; 1.5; 1.63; 1.58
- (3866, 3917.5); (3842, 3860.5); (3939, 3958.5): 5.3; 1.57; 1.68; 1.62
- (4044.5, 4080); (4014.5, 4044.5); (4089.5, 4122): -3.8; 1.93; 1.48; 1.73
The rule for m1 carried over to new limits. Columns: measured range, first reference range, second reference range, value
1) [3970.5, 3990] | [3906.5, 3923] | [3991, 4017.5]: 0.26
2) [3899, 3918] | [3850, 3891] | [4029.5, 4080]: -0.07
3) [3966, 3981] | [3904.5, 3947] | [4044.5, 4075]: 0.48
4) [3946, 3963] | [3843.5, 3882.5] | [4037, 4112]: 0.02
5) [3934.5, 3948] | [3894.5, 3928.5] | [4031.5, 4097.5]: 0.08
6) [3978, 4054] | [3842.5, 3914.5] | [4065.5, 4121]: -0.19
